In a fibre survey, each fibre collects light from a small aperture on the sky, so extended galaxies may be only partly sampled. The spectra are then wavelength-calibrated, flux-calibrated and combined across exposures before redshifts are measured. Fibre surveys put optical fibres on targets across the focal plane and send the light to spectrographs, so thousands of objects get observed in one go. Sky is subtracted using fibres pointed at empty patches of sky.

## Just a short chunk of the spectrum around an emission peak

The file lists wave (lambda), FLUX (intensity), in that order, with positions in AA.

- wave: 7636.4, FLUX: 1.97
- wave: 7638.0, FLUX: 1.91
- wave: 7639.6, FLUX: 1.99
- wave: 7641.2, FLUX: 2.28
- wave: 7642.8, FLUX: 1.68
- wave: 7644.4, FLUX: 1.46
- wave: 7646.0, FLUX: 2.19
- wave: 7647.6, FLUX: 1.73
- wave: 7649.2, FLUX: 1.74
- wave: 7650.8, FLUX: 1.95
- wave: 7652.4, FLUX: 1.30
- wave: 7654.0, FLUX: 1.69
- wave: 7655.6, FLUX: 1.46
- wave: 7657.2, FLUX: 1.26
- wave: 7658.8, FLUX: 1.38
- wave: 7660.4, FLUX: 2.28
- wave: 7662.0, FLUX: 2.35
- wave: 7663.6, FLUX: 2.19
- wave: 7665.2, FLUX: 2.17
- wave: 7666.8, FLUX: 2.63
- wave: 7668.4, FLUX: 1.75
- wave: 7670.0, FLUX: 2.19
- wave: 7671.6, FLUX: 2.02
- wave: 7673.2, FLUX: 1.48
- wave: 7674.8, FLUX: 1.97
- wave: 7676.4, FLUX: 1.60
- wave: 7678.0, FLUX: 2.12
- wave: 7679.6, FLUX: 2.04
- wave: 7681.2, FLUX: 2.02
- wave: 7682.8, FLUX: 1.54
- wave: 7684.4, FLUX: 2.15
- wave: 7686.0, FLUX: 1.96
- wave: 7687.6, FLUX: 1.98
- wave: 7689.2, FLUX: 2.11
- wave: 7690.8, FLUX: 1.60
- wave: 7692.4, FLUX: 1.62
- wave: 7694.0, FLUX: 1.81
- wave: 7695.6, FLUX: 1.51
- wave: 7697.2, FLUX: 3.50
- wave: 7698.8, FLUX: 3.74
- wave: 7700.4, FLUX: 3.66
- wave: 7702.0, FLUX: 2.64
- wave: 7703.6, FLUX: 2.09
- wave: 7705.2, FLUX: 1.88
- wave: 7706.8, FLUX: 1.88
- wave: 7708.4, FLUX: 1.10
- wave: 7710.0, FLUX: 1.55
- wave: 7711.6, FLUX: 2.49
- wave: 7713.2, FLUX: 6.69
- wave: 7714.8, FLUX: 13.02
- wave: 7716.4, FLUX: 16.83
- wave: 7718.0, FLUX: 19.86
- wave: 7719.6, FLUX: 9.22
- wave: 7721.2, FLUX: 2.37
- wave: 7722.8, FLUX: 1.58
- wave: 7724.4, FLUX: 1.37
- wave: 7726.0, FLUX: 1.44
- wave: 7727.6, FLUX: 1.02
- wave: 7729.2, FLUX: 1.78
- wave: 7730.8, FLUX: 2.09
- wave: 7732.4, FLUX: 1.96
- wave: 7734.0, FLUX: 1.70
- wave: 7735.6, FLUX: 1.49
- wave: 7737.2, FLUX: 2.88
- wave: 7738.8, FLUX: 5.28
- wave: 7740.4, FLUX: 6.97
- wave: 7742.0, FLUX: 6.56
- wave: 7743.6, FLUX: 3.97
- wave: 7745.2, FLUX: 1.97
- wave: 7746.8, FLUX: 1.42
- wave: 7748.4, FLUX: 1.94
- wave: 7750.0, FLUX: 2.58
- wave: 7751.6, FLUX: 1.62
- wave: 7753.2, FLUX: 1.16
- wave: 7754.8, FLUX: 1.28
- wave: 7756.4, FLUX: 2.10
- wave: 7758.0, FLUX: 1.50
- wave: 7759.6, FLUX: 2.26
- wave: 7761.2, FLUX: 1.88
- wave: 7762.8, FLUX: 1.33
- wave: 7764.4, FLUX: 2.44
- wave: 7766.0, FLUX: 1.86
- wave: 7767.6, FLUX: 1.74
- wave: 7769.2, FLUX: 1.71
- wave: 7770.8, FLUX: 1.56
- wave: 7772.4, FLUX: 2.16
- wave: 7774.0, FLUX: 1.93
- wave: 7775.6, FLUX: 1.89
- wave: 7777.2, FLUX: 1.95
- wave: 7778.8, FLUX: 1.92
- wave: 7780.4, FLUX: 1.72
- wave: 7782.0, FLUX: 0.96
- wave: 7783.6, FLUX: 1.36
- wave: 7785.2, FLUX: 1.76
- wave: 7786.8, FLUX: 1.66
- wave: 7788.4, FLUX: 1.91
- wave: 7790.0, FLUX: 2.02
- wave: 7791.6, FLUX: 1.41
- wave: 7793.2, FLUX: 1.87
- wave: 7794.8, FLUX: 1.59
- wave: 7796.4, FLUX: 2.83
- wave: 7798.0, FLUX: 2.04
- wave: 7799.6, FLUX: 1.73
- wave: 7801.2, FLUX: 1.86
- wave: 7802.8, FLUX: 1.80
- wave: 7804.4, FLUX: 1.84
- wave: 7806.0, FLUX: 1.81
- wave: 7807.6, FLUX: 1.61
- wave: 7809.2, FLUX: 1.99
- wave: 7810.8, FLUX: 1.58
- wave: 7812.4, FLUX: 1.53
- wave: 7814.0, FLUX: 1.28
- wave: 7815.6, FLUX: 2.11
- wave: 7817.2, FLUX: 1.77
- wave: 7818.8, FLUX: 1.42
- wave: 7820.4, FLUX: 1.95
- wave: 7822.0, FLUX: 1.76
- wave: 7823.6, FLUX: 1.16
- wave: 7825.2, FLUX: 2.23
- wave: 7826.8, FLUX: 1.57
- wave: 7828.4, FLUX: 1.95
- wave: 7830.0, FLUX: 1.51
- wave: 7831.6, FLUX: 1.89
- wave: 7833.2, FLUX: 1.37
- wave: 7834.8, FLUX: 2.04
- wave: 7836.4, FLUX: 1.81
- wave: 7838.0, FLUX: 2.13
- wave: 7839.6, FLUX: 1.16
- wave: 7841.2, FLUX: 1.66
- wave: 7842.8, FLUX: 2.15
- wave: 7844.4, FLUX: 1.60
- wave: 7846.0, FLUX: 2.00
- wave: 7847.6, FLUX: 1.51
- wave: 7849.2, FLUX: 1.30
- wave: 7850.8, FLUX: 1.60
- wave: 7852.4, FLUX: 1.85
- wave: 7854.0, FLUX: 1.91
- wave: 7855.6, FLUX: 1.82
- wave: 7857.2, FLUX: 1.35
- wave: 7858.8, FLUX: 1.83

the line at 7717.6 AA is H-alpha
